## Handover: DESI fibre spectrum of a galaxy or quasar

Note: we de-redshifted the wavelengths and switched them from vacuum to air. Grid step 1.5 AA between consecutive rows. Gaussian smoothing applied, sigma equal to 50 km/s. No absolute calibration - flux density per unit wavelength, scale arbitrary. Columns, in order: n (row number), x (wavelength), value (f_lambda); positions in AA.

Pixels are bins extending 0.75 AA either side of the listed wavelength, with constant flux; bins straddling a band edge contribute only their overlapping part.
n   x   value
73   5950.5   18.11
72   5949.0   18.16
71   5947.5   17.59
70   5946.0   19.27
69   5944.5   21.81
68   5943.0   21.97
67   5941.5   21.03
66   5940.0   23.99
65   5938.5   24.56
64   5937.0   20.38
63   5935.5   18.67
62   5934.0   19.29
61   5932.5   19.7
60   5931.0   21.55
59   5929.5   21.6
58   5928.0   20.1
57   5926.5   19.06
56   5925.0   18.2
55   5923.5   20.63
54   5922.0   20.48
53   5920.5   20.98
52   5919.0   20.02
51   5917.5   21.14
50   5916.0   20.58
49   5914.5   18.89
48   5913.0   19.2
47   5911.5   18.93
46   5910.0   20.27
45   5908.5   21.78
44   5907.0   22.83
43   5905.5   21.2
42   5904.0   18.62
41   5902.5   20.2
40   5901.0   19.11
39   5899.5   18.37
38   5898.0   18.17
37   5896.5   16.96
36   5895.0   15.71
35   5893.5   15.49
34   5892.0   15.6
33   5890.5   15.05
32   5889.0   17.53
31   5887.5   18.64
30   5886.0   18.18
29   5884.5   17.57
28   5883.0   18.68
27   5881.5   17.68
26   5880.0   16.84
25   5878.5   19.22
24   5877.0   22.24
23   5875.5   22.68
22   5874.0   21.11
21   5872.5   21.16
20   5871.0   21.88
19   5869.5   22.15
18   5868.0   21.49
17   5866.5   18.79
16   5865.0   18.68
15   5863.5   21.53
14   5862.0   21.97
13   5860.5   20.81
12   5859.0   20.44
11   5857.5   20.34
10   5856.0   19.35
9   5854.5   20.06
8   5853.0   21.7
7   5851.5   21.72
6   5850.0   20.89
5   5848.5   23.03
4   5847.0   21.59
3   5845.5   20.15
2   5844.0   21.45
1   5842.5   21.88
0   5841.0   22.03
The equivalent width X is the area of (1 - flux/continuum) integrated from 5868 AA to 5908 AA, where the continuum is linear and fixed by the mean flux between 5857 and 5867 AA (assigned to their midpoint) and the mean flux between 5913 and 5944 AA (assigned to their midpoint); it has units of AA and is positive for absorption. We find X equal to 2.9 AA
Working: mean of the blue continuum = 20.4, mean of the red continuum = 20.6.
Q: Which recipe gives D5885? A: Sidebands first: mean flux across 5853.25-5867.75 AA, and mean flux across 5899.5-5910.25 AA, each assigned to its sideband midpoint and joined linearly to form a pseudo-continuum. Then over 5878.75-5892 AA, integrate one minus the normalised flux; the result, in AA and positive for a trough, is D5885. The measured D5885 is 1.9 AA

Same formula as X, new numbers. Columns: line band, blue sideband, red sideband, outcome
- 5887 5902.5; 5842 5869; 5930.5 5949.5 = 2.7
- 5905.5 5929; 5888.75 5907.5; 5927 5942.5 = -0.8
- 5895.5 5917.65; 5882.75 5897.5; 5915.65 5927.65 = -1.3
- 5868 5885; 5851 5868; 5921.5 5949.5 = 0.2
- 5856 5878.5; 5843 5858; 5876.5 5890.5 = -1.6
